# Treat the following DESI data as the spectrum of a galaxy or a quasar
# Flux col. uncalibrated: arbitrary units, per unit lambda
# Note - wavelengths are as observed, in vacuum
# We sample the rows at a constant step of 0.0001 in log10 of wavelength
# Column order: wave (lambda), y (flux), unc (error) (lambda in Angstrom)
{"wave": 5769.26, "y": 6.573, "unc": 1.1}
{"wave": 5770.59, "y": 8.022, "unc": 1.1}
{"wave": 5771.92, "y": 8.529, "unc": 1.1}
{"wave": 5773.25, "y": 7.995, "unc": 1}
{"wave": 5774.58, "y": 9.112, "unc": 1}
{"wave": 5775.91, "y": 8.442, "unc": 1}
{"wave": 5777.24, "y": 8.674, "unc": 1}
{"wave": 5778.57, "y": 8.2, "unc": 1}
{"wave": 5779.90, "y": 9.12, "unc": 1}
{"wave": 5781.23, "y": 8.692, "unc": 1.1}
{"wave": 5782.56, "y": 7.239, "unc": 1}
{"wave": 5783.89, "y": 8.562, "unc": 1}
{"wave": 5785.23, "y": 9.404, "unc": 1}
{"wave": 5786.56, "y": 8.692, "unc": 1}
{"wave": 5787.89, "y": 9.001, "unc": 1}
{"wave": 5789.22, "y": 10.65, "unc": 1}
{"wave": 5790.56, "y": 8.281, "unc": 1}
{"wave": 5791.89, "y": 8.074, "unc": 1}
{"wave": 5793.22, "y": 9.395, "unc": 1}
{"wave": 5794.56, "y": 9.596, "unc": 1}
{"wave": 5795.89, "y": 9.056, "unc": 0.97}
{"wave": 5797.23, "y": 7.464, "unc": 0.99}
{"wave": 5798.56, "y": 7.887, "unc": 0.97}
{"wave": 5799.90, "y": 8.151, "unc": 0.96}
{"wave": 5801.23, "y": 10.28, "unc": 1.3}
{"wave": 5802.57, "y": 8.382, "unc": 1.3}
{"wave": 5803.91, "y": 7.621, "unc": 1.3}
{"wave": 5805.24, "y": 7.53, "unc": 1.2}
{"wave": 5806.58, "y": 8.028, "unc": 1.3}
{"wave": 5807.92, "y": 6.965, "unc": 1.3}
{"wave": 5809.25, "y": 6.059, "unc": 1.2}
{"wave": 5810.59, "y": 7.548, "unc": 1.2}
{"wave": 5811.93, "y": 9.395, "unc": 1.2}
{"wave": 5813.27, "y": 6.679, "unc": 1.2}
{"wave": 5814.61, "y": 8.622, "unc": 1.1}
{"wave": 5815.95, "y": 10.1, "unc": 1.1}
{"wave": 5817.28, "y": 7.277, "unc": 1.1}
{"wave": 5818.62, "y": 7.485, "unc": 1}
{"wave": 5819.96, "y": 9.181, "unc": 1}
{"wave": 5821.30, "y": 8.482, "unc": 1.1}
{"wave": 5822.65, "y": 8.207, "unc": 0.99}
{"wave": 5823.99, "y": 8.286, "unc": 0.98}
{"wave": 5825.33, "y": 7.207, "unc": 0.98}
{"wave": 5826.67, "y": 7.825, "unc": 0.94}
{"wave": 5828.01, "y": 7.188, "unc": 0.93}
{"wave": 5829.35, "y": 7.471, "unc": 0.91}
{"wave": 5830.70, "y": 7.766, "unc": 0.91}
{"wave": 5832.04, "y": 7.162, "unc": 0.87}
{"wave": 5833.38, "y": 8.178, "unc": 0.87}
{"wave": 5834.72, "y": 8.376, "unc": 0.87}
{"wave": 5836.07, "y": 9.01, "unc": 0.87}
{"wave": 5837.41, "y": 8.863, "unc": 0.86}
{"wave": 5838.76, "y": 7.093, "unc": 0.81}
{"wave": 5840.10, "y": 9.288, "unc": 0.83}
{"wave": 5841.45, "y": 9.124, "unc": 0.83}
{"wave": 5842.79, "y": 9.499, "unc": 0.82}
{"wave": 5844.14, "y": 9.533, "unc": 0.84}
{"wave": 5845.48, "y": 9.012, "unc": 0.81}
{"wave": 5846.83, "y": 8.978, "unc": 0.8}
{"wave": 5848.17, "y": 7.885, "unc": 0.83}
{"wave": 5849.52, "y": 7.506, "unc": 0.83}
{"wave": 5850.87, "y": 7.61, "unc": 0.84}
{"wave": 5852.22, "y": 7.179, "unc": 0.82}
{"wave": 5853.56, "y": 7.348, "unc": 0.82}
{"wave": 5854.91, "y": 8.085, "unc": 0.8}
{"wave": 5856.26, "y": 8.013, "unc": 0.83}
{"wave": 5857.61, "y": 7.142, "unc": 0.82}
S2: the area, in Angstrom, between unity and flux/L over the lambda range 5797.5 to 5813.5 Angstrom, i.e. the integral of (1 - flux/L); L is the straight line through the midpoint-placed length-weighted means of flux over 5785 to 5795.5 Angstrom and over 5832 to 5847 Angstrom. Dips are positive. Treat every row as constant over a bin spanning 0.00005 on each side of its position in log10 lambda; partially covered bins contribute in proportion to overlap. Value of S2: 2.0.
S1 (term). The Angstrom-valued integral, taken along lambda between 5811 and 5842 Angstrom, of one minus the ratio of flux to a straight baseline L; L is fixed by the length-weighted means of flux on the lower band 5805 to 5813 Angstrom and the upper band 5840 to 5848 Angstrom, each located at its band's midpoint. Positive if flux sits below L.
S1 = 0.6 Angstrom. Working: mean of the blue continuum 7.54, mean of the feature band 8.17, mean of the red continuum 9.15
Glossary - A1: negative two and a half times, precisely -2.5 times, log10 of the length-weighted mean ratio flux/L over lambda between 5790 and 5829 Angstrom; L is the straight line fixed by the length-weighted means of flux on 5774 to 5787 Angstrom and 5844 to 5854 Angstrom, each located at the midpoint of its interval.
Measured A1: 0.03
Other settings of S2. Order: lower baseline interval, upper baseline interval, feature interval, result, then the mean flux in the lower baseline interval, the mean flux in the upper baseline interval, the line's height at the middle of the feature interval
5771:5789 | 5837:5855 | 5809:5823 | 0.5 Angstrom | 8.63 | 8.36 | 8.48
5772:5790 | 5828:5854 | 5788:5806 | -0.1 Angstrom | 8.74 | 8.24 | 8.61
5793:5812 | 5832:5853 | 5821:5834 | 0.9 Angstrom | 8.16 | 8.43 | 8.33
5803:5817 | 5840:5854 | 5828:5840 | 0.3 Angstrom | 7.85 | 8.44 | 8.23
